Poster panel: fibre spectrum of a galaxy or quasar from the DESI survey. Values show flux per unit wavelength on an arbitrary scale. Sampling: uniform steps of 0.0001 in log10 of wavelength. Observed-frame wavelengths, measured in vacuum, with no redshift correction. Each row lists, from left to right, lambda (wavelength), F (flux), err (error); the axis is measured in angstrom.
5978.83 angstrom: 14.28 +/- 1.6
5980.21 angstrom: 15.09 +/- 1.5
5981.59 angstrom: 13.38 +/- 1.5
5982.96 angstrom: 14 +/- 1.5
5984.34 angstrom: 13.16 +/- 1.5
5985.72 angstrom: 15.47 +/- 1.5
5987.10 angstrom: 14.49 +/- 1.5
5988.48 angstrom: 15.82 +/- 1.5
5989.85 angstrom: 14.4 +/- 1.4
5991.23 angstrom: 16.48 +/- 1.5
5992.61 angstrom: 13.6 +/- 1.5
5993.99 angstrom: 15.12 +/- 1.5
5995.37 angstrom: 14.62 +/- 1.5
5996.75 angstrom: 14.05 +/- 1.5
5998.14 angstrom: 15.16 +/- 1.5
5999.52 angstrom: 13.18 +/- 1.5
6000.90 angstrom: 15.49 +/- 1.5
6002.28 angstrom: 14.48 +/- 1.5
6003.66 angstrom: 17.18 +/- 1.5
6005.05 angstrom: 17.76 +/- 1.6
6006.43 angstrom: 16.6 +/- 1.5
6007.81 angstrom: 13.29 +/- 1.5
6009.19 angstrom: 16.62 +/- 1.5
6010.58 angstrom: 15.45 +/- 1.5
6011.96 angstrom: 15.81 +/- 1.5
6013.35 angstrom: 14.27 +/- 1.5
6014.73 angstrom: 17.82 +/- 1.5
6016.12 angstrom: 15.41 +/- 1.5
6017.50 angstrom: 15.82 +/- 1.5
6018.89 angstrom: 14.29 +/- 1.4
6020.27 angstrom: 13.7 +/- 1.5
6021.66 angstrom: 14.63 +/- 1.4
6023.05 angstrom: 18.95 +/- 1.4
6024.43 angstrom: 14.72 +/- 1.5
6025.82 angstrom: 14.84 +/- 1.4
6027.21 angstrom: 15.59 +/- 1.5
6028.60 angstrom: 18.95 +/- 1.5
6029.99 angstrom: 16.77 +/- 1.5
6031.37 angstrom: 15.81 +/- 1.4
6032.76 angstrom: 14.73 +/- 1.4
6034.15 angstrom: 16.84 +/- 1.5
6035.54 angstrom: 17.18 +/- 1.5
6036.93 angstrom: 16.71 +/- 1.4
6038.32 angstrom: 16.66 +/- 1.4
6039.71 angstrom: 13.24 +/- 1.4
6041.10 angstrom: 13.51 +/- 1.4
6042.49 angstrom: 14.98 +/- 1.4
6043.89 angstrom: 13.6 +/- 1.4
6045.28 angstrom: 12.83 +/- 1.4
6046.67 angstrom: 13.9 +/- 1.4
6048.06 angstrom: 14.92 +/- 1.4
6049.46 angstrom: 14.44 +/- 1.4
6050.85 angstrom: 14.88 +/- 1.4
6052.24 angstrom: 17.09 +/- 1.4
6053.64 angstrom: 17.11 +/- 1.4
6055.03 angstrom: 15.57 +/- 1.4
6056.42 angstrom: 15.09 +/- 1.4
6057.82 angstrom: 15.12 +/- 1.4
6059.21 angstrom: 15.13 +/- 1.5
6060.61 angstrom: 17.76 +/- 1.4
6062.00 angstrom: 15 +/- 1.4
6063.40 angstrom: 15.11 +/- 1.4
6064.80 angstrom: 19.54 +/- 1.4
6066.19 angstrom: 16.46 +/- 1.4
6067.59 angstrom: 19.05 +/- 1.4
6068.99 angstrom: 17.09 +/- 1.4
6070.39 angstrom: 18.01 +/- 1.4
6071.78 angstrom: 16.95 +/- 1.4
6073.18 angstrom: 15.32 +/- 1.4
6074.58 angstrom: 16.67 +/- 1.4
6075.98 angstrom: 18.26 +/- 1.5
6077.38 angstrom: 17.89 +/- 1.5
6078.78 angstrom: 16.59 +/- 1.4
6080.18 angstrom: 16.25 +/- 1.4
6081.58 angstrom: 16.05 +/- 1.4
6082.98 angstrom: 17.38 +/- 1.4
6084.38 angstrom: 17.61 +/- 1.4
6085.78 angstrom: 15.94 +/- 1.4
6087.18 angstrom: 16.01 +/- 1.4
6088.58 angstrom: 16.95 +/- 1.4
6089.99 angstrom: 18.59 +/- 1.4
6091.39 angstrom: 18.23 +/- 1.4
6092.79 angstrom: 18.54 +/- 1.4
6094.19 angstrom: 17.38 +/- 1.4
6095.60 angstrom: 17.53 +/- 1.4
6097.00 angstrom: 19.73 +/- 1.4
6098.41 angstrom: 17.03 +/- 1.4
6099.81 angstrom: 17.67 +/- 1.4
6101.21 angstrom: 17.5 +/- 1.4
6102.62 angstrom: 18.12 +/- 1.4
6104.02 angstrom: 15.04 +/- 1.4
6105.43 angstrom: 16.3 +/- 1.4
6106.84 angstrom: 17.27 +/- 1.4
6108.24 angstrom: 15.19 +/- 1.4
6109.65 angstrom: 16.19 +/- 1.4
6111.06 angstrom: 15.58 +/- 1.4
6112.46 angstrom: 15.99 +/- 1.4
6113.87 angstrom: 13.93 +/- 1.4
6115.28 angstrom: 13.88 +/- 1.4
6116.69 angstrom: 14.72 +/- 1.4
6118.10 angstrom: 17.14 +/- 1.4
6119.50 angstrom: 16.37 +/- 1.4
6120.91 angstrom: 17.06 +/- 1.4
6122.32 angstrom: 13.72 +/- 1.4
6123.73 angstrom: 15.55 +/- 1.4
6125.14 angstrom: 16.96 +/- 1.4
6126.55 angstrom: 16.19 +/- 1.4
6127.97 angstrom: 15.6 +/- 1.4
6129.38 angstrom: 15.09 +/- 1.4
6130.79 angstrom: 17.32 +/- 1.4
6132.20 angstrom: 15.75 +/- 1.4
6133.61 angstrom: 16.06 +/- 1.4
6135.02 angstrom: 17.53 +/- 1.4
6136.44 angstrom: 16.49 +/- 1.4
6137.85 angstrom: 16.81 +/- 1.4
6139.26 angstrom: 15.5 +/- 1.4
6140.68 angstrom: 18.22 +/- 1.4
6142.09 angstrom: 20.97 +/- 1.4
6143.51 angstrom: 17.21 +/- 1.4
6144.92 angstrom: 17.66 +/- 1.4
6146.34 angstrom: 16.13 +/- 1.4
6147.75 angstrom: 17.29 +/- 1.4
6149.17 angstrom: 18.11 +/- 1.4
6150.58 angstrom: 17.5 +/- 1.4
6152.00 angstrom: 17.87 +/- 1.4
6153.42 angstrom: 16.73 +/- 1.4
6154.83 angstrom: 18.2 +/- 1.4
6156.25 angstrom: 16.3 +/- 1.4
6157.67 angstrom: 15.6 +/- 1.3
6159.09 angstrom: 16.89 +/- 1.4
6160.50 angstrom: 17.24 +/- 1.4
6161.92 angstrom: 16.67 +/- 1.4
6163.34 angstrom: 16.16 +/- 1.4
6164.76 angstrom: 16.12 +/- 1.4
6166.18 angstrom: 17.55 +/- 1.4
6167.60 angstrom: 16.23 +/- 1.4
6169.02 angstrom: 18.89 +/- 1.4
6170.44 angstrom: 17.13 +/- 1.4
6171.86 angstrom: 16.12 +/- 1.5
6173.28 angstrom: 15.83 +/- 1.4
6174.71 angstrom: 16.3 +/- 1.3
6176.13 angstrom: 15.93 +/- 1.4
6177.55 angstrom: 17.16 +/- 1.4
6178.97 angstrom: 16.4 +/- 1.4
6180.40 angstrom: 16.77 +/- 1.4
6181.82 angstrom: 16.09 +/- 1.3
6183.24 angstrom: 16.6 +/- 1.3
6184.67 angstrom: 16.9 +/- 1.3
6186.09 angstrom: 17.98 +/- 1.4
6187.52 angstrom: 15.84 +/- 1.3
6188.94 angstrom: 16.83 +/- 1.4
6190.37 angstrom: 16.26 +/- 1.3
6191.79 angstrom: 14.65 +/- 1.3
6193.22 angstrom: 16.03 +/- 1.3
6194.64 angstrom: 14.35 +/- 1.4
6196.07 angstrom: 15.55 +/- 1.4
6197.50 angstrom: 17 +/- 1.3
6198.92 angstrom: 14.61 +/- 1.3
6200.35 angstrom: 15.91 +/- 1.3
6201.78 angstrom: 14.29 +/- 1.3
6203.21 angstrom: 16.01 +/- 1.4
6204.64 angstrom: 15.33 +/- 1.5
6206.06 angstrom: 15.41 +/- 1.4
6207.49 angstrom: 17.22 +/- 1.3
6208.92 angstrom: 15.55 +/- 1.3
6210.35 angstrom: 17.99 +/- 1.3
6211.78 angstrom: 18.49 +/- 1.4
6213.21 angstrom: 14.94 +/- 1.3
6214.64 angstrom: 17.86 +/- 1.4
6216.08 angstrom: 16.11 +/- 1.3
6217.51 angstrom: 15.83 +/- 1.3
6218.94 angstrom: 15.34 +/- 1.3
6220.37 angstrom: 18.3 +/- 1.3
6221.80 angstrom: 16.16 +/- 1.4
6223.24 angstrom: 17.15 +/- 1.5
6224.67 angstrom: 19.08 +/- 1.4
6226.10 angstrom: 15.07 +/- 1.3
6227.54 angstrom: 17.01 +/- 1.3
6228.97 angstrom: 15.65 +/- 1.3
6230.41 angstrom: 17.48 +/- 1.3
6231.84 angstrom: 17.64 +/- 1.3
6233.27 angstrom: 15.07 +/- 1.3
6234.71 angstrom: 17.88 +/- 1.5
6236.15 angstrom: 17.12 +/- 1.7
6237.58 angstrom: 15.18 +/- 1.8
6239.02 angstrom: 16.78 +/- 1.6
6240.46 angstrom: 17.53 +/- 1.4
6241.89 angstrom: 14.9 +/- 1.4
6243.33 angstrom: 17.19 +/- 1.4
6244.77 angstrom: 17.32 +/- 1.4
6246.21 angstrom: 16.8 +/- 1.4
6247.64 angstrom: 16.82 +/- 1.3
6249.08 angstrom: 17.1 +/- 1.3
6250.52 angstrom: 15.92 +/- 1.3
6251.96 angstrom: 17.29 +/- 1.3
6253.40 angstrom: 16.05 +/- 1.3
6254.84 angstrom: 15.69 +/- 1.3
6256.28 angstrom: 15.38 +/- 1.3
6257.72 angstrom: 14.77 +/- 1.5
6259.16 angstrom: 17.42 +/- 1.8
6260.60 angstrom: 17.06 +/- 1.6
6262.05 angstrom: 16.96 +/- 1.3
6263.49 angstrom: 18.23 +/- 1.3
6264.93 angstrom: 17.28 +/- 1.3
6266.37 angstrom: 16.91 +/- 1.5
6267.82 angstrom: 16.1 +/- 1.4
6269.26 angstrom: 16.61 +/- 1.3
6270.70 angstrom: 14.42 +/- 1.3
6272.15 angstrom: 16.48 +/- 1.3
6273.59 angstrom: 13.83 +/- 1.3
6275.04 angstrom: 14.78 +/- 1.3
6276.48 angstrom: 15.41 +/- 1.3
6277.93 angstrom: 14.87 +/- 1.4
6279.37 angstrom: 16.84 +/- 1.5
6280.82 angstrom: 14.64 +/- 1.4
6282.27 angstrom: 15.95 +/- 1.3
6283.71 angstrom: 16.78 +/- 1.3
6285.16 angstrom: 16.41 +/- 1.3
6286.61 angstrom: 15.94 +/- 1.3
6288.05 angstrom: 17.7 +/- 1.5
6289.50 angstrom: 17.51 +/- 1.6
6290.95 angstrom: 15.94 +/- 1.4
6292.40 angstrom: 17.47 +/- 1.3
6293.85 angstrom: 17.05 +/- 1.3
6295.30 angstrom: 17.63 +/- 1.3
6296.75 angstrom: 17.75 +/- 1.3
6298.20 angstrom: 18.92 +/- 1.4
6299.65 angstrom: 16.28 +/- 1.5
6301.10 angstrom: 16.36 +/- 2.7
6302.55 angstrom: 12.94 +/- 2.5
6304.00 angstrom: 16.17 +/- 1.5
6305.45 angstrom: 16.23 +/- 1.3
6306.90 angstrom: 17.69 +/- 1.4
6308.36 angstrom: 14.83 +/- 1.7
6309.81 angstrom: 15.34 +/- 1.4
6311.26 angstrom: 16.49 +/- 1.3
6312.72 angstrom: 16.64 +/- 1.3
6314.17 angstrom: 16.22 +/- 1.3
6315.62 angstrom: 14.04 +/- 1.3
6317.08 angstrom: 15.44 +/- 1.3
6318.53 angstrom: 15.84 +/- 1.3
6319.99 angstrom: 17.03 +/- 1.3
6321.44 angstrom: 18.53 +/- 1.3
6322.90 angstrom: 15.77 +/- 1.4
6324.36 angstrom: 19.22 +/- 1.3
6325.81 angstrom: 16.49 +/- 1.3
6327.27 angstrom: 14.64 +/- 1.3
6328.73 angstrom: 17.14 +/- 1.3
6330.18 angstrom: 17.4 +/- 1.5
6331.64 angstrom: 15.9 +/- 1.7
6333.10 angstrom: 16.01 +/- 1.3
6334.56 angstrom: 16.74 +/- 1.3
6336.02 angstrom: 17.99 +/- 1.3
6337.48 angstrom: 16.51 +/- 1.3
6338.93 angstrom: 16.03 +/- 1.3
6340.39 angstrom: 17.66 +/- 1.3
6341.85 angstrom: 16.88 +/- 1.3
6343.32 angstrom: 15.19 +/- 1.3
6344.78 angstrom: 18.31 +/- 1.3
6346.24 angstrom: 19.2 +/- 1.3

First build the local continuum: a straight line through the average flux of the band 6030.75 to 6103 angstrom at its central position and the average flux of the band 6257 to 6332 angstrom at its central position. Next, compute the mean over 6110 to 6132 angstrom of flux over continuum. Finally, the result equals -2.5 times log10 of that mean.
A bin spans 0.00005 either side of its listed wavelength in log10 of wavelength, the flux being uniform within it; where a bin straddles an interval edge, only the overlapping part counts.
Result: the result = 0.05 mag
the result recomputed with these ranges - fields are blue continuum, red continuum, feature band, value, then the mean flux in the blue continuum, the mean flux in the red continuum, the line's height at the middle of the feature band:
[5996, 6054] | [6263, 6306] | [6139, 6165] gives -0.089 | 15.4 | 16.3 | 15.9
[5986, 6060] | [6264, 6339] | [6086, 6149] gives -0.066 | 15.4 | 16.3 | 15.7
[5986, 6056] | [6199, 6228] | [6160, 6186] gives -0.033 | 15.4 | 16.4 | 16.2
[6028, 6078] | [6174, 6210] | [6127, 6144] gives -0.053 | 16.1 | 16.1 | 16.1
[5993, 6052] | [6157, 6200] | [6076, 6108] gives -0.094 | 15.4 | 16.4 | 15.8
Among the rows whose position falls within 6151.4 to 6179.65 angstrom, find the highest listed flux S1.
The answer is 18.89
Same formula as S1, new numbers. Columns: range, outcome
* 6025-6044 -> 18.95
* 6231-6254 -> 17.88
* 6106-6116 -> 17.27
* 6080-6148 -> 20.97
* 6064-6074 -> 19.54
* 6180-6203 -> 17.98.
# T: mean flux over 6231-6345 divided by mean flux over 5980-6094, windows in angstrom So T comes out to 1.04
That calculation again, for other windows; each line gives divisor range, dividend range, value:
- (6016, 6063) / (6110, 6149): 1.06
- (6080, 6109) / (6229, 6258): 0.96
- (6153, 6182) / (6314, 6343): 0.99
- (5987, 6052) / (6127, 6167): 1.10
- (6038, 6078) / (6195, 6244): 1.03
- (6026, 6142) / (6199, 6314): 1.00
